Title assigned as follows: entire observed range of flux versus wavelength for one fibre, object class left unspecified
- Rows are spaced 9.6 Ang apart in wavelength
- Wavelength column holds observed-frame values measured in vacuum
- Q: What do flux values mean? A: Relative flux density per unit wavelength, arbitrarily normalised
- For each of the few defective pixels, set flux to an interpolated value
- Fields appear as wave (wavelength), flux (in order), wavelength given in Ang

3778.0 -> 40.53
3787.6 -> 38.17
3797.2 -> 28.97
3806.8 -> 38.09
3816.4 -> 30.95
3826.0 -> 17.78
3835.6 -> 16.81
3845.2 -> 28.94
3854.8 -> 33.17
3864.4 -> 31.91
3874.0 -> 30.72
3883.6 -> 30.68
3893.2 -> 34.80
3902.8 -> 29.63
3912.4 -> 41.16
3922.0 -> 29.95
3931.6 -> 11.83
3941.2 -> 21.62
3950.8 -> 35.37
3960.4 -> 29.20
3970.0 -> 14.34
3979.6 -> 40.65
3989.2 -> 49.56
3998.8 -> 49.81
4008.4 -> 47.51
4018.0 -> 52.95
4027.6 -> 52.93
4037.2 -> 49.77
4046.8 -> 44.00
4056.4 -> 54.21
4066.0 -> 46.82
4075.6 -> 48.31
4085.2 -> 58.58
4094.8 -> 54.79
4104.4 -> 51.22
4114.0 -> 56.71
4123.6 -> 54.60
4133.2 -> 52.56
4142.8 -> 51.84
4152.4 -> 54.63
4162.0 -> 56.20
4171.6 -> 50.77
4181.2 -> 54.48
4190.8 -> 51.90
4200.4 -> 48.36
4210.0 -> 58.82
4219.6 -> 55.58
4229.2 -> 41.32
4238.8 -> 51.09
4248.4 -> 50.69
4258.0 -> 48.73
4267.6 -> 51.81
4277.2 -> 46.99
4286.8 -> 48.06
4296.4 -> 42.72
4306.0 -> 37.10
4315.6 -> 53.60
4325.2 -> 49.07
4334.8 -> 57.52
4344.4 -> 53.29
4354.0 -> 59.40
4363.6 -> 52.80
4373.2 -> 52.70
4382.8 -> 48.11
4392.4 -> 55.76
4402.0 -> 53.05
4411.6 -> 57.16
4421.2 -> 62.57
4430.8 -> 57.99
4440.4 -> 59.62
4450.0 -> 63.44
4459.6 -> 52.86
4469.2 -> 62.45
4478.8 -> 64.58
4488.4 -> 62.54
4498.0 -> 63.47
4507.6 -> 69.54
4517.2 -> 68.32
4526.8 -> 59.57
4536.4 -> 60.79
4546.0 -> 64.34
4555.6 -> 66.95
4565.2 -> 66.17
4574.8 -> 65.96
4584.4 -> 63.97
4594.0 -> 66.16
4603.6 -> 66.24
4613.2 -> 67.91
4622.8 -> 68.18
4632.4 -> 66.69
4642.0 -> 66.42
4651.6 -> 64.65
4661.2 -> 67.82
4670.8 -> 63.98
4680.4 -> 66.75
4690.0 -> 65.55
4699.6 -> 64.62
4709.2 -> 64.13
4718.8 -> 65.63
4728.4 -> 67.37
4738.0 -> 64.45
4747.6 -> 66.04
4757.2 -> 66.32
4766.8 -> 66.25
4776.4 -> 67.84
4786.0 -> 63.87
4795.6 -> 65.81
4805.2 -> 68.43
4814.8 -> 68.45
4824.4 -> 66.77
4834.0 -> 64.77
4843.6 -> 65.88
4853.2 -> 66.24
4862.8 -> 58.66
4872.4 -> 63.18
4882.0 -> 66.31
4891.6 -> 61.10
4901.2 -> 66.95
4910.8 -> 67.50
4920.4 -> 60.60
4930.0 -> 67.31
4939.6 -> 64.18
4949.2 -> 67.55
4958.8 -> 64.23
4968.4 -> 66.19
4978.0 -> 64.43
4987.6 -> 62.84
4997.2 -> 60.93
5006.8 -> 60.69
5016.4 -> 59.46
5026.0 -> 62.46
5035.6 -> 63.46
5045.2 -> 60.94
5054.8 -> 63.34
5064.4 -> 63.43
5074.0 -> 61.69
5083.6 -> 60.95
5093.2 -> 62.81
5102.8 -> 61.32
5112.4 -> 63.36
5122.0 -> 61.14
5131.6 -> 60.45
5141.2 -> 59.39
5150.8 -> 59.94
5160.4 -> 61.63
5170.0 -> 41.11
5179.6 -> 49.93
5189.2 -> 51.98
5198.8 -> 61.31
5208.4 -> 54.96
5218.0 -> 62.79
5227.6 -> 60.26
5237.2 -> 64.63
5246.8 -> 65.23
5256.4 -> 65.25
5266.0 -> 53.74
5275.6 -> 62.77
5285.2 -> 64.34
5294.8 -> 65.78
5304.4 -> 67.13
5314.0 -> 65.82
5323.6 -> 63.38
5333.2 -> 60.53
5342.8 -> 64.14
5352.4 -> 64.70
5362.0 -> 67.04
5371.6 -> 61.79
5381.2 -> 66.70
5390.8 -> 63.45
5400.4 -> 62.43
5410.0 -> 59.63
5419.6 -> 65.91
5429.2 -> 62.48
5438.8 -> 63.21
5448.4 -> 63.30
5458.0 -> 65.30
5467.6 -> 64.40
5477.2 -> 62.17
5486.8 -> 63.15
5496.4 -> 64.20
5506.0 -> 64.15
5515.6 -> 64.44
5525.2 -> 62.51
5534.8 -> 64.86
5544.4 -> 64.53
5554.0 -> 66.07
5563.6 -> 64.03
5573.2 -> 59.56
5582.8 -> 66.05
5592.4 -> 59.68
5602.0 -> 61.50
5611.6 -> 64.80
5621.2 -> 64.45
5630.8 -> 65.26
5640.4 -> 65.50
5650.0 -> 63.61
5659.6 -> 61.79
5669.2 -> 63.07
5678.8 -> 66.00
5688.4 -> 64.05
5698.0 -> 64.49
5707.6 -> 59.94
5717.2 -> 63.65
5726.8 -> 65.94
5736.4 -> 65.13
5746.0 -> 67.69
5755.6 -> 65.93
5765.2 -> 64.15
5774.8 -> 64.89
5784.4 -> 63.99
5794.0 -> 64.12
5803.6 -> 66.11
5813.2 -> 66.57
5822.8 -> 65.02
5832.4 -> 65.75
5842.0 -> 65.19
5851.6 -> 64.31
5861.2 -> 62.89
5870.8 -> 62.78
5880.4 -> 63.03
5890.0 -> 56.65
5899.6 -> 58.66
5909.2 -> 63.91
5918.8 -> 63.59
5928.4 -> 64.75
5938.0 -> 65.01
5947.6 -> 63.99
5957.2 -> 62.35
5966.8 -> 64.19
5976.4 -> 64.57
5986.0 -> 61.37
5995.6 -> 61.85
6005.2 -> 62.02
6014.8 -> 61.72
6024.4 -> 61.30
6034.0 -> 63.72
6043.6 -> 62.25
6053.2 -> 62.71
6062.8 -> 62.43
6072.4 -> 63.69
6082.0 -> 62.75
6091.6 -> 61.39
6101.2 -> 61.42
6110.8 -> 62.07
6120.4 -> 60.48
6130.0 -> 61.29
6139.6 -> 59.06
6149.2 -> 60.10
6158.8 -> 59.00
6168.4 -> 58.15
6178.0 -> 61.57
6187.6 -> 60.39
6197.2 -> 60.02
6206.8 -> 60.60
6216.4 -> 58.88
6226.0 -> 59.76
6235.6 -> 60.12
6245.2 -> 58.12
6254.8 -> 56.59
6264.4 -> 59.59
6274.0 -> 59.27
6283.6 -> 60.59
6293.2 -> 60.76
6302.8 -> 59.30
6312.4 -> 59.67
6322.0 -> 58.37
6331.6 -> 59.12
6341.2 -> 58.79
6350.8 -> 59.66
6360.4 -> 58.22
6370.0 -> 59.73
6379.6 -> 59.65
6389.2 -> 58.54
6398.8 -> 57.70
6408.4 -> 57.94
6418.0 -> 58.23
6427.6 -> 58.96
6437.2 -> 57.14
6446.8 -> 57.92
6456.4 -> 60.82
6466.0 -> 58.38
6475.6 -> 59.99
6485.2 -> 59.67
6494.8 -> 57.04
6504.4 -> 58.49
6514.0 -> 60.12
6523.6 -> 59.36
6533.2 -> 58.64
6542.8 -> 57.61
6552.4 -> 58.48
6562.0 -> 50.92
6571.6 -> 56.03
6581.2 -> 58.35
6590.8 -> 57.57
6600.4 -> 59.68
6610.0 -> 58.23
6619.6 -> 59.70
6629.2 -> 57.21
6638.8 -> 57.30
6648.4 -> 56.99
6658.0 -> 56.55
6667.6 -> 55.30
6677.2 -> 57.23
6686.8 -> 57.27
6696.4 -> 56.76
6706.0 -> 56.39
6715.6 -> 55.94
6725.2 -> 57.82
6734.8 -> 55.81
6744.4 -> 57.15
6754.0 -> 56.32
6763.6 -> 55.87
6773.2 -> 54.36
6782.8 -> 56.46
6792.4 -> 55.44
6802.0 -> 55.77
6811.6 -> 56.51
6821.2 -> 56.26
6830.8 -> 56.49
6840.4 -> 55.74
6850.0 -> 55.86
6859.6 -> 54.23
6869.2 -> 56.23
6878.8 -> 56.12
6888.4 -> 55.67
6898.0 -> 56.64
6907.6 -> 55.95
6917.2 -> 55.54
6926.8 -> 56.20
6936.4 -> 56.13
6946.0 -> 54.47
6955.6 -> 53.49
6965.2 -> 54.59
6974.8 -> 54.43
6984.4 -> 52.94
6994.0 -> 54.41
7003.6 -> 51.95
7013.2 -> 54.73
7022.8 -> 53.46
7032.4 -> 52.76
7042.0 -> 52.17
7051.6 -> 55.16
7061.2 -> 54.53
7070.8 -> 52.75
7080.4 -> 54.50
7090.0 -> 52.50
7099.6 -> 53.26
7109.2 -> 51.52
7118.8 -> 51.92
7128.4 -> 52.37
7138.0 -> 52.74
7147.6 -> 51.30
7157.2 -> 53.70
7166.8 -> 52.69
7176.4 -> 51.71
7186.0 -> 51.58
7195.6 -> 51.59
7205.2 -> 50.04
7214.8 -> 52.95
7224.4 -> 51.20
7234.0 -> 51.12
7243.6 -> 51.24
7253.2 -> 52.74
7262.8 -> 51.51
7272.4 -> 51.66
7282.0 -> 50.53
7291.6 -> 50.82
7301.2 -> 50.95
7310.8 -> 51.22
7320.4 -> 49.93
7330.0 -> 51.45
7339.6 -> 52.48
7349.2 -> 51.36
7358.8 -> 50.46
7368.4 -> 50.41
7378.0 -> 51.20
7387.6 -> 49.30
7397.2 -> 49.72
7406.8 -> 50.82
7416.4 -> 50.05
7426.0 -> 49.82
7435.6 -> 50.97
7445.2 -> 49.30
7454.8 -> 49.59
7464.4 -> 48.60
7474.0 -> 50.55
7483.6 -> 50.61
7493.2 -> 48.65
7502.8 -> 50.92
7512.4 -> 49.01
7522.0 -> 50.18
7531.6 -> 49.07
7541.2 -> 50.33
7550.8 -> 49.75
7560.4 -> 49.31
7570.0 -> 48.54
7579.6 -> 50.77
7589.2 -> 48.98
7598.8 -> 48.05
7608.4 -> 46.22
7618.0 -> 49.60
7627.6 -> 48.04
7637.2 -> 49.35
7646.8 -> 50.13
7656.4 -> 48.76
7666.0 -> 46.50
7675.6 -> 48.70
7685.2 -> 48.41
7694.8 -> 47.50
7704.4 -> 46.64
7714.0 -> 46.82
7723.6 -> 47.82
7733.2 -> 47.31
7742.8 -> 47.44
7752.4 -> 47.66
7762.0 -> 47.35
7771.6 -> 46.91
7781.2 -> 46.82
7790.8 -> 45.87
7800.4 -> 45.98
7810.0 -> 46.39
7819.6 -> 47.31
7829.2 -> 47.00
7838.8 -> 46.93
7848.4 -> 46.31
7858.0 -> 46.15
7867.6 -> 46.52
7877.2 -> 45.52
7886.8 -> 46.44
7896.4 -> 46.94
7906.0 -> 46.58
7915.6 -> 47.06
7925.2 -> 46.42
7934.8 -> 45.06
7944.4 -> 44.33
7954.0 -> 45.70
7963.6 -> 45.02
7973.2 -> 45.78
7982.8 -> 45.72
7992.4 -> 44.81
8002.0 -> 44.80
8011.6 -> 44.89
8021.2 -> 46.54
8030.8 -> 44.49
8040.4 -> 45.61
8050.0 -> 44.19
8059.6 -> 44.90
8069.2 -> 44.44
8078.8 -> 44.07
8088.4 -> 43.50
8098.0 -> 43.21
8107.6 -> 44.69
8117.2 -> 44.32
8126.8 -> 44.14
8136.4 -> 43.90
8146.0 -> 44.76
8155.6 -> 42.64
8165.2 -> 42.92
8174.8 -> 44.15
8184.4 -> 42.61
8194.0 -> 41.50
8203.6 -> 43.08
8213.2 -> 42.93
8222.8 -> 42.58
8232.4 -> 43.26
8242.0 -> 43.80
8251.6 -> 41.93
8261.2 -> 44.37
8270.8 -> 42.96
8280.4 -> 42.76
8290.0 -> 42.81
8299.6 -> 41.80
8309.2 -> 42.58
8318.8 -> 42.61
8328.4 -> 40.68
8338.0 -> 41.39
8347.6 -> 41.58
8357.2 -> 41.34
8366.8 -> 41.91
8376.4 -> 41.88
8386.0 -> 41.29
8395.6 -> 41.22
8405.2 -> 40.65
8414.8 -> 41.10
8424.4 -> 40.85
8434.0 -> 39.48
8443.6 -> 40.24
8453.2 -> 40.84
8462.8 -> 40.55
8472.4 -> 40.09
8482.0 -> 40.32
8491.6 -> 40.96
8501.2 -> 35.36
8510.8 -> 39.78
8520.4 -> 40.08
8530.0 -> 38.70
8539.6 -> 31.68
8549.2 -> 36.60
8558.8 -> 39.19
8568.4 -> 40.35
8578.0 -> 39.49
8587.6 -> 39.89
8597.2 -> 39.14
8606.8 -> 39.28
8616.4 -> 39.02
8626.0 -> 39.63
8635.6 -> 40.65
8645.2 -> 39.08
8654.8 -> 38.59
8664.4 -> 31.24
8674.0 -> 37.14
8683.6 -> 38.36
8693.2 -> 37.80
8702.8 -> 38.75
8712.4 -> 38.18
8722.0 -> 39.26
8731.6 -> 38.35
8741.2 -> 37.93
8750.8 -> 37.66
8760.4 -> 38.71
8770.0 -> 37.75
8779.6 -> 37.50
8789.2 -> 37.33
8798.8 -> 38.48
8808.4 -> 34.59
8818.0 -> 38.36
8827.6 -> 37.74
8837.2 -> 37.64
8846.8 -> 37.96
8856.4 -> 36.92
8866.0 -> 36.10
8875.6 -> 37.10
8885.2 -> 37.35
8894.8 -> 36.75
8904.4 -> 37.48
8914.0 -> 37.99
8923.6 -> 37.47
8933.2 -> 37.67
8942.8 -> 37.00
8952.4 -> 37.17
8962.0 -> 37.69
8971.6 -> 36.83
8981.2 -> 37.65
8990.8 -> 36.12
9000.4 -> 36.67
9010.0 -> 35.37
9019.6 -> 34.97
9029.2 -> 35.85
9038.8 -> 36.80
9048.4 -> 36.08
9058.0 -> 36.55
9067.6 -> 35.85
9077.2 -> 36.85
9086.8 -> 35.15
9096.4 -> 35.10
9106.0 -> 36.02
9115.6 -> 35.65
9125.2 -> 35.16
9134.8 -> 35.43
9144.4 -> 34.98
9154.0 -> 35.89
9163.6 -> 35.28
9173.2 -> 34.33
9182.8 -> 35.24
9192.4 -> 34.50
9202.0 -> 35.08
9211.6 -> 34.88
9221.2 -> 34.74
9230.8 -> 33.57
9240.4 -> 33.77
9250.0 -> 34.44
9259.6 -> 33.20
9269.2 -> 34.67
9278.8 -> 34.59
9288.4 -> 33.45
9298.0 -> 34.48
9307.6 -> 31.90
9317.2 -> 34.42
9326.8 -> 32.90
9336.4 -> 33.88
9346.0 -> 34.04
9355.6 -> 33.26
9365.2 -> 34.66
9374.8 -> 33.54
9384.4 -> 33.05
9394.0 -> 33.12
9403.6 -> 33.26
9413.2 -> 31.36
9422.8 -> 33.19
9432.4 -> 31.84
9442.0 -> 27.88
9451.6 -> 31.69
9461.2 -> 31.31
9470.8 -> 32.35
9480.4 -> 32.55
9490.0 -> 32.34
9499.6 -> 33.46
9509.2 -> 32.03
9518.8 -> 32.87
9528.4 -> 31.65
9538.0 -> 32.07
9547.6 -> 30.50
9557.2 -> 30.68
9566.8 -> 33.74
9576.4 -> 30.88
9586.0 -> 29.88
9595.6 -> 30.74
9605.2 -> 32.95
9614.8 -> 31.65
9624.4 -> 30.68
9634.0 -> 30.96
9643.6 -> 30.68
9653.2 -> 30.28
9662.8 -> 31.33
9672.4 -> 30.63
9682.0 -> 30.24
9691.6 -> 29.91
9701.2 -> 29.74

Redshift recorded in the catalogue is 0.00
